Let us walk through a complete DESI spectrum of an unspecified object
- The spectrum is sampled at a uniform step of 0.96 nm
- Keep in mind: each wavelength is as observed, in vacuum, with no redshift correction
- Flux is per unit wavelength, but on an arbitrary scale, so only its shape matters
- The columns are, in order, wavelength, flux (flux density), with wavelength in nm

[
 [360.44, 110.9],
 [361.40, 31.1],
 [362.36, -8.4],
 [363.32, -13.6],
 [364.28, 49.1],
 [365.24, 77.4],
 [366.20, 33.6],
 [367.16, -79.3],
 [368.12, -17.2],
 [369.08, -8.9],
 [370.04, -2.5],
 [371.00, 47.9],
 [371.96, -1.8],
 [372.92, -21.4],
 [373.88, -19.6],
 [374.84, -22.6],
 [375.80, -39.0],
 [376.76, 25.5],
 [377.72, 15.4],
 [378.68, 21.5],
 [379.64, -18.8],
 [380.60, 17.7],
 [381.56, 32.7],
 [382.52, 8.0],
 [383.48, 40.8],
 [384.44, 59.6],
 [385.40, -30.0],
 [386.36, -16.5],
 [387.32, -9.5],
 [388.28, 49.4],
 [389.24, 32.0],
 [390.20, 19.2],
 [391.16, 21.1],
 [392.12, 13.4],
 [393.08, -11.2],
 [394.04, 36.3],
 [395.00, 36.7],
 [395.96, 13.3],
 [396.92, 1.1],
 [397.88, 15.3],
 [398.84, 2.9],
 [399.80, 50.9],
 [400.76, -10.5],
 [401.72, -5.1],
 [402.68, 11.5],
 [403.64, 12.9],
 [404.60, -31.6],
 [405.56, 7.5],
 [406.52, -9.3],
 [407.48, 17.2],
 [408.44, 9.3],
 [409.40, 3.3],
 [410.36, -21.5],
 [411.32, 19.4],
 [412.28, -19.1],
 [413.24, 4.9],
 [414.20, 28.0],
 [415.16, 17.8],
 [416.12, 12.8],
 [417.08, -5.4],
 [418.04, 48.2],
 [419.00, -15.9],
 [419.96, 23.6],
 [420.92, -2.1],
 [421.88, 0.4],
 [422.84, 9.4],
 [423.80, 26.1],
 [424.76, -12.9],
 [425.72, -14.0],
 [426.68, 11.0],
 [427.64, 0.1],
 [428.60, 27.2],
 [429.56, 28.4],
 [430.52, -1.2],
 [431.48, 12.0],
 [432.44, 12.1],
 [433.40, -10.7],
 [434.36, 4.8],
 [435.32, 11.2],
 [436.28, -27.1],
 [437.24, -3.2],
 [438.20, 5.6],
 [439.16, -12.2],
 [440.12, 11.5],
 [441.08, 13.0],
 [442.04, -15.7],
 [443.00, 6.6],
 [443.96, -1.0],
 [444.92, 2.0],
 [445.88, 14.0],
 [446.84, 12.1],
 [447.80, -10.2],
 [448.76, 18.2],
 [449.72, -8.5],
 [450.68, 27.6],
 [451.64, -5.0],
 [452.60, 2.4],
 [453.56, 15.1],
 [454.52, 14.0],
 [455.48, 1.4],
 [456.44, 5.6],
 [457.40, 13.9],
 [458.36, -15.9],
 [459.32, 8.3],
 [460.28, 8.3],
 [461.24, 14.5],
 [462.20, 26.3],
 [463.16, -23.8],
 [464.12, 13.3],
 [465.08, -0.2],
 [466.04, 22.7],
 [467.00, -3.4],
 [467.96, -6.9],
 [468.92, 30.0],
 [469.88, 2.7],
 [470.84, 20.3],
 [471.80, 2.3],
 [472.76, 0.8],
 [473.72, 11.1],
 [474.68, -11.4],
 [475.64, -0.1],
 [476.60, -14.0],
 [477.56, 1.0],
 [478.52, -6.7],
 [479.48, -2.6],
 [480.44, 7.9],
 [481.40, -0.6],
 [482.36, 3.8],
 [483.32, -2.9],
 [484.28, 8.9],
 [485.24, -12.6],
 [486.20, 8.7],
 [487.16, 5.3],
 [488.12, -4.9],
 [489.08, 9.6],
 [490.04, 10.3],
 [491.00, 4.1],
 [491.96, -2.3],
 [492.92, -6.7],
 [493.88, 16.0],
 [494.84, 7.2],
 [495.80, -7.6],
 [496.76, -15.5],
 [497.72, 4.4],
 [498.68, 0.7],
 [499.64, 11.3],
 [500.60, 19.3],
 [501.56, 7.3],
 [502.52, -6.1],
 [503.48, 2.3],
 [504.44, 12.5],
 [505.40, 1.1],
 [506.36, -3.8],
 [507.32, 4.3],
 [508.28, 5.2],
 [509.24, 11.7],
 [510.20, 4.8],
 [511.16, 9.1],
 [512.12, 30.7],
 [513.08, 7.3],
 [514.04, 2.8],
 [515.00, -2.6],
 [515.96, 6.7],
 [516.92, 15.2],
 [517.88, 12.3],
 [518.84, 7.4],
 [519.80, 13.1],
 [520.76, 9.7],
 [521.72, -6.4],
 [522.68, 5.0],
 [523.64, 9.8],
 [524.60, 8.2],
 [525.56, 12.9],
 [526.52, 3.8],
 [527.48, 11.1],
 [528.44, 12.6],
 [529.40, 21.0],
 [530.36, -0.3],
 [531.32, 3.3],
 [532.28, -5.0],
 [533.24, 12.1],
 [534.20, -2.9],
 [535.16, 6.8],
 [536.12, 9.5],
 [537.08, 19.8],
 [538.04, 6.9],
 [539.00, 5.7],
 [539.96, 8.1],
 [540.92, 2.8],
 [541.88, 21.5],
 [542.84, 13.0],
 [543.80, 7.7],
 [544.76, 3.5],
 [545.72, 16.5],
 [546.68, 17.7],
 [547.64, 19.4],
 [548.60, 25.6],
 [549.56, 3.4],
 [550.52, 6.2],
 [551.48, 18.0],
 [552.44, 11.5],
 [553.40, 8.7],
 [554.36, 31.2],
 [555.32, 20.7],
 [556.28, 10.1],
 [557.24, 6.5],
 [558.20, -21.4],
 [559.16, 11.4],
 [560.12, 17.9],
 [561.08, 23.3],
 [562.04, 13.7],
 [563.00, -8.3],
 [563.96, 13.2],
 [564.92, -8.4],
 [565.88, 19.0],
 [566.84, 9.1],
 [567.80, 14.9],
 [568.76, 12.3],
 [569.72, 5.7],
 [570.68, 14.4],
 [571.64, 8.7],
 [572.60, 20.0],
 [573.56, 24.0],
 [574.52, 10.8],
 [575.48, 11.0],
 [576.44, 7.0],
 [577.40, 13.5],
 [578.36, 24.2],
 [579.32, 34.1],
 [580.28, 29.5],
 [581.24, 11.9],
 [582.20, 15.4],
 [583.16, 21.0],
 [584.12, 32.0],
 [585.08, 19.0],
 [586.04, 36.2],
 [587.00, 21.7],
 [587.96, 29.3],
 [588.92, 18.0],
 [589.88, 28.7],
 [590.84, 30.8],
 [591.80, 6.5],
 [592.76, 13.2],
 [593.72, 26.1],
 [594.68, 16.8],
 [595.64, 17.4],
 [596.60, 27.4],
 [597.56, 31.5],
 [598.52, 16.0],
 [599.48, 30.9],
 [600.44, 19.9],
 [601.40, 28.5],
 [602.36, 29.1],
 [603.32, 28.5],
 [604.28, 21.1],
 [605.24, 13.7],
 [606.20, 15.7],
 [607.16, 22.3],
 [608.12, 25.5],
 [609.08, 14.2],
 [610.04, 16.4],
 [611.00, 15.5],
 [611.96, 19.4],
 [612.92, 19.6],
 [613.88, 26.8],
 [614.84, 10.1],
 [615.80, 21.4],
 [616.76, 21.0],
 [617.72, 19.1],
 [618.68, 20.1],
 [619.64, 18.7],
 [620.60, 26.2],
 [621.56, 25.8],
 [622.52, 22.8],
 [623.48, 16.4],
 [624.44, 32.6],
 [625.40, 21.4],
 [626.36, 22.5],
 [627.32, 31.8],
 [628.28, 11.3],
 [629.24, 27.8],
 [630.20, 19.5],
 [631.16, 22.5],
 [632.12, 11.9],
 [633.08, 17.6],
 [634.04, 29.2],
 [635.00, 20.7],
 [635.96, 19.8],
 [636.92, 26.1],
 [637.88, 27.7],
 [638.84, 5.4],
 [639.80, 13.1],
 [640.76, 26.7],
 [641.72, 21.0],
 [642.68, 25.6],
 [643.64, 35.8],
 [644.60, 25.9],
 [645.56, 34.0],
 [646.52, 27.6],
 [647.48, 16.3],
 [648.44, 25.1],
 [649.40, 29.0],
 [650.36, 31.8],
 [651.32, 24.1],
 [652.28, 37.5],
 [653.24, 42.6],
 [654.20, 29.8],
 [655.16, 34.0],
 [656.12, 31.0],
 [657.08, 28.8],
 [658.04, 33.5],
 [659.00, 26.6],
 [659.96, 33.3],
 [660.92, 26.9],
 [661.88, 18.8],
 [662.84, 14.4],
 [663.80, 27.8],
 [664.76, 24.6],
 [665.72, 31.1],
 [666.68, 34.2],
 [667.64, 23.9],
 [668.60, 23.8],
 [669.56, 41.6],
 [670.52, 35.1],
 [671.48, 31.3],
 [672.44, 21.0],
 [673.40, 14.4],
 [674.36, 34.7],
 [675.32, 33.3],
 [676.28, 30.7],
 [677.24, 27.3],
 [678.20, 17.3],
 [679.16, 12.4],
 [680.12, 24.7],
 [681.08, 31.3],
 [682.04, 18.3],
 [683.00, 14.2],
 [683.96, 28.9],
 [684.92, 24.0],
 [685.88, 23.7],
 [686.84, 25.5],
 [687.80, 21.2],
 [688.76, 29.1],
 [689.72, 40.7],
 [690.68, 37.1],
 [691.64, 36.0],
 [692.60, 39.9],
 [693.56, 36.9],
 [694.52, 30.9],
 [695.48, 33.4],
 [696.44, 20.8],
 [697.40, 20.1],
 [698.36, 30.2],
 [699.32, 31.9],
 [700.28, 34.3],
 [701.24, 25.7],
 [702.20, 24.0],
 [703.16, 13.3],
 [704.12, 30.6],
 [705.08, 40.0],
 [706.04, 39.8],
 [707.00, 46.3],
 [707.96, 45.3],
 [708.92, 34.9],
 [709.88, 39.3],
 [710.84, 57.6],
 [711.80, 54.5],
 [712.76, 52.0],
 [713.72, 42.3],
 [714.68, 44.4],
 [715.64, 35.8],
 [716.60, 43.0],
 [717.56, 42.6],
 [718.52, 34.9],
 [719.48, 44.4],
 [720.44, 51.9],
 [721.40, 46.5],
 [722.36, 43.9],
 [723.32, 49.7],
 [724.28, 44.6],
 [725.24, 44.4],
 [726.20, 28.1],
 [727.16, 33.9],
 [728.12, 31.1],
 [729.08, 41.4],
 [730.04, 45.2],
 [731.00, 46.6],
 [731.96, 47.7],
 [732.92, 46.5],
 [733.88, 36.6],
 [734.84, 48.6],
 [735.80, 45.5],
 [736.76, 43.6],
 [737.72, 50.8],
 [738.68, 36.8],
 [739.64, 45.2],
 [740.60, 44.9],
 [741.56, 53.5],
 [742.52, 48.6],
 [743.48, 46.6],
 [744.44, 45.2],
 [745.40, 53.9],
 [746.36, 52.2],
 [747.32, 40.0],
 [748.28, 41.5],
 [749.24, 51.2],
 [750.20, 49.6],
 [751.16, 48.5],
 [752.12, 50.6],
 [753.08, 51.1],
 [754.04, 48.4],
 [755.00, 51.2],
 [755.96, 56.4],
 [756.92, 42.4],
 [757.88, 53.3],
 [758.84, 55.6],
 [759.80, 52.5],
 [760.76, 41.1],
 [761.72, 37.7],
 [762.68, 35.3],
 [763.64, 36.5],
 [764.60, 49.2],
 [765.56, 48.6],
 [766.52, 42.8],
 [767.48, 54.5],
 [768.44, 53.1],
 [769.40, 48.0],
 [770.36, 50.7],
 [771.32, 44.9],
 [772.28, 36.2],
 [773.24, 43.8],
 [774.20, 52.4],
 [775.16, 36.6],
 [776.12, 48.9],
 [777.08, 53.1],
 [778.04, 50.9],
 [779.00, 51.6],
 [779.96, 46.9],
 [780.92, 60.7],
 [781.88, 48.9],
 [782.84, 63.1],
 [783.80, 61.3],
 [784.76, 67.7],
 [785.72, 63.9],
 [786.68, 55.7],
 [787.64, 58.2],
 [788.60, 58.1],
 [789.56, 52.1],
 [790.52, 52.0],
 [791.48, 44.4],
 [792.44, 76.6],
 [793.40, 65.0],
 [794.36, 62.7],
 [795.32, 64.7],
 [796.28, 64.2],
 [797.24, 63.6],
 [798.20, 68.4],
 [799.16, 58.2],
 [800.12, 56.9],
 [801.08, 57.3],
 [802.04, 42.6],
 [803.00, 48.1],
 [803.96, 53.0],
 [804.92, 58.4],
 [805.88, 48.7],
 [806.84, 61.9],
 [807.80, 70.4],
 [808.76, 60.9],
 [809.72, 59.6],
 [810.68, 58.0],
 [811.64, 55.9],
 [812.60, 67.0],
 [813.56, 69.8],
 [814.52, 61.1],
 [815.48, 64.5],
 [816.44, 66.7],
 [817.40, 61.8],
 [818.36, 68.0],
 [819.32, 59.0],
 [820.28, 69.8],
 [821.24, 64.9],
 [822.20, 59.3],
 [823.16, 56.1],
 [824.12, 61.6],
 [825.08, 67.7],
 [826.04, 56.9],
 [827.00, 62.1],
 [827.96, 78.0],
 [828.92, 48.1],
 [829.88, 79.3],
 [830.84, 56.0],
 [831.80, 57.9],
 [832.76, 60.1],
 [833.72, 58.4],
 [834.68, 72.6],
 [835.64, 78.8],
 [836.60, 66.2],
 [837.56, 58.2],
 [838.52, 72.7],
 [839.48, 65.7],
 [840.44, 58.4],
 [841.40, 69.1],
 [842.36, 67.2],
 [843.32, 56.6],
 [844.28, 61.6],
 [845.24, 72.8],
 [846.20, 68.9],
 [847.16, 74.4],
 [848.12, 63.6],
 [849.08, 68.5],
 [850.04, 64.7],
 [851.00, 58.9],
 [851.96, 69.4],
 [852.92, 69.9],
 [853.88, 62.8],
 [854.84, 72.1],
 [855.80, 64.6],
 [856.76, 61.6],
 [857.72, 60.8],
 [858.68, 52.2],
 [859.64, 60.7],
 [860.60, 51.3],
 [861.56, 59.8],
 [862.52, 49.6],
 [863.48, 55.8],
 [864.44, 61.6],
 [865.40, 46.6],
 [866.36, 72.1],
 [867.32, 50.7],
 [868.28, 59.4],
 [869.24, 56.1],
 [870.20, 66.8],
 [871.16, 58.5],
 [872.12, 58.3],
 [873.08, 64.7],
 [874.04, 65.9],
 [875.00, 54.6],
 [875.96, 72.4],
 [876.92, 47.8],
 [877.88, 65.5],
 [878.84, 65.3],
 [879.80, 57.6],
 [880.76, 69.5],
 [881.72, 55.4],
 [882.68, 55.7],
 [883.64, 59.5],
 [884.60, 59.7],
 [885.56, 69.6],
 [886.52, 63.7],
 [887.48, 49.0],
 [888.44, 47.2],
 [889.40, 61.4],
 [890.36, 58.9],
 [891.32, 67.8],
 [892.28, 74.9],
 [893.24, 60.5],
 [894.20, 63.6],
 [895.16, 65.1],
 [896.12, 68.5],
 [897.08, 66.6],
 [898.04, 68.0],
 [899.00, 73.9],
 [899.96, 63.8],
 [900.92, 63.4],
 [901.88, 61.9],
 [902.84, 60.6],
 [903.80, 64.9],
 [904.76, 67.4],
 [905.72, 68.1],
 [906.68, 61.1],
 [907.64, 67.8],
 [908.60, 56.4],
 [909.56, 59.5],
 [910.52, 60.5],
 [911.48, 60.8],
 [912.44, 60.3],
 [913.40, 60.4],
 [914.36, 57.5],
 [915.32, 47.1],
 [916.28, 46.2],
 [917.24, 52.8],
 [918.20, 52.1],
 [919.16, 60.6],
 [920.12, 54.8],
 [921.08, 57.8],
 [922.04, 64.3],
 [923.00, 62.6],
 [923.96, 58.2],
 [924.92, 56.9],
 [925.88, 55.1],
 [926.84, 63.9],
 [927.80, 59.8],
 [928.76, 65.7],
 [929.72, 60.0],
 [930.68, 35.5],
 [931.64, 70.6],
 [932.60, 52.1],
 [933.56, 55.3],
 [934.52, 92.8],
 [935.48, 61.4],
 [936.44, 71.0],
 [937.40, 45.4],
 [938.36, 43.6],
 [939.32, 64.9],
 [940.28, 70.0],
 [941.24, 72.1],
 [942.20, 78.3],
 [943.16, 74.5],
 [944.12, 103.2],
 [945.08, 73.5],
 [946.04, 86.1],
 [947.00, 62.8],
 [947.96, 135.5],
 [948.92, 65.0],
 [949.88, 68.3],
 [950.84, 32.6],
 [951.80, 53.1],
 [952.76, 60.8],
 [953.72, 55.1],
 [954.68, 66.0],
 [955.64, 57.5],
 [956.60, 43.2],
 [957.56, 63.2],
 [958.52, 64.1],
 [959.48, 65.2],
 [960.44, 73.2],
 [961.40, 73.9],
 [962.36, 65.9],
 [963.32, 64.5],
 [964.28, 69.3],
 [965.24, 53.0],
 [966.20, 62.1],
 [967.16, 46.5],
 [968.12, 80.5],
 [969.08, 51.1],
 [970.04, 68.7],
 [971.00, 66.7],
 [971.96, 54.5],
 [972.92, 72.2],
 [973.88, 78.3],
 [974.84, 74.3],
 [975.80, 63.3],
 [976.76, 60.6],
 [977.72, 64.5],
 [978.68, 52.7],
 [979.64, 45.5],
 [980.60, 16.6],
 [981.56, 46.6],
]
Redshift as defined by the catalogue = 0.771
